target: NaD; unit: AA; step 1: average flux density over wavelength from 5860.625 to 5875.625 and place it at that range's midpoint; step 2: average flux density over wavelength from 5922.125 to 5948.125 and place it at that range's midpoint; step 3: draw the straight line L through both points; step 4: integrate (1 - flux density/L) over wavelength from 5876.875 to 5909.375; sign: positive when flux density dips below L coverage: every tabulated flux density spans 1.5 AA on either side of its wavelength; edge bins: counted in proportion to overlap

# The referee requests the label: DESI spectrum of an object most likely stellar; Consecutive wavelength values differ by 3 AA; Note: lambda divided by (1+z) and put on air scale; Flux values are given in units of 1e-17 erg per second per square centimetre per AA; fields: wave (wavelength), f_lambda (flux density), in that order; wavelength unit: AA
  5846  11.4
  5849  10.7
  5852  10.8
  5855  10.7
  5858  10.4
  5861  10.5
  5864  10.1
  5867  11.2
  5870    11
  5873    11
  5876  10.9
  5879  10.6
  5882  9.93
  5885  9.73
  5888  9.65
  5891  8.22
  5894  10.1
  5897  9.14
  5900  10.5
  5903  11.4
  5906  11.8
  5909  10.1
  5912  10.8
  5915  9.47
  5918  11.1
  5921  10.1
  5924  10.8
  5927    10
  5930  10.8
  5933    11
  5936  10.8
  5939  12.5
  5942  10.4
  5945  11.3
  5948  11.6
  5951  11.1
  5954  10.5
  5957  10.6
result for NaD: 2.2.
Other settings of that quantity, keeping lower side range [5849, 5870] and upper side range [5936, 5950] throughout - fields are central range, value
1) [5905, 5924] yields 1.0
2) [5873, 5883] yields 0.2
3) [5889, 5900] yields 1.6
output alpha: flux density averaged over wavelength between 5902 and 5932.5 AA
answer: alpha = 10.6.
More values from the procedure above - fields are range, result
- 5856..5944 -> 10.5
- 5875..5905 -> 10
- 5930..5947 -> 11.2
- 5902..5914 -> 10.9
